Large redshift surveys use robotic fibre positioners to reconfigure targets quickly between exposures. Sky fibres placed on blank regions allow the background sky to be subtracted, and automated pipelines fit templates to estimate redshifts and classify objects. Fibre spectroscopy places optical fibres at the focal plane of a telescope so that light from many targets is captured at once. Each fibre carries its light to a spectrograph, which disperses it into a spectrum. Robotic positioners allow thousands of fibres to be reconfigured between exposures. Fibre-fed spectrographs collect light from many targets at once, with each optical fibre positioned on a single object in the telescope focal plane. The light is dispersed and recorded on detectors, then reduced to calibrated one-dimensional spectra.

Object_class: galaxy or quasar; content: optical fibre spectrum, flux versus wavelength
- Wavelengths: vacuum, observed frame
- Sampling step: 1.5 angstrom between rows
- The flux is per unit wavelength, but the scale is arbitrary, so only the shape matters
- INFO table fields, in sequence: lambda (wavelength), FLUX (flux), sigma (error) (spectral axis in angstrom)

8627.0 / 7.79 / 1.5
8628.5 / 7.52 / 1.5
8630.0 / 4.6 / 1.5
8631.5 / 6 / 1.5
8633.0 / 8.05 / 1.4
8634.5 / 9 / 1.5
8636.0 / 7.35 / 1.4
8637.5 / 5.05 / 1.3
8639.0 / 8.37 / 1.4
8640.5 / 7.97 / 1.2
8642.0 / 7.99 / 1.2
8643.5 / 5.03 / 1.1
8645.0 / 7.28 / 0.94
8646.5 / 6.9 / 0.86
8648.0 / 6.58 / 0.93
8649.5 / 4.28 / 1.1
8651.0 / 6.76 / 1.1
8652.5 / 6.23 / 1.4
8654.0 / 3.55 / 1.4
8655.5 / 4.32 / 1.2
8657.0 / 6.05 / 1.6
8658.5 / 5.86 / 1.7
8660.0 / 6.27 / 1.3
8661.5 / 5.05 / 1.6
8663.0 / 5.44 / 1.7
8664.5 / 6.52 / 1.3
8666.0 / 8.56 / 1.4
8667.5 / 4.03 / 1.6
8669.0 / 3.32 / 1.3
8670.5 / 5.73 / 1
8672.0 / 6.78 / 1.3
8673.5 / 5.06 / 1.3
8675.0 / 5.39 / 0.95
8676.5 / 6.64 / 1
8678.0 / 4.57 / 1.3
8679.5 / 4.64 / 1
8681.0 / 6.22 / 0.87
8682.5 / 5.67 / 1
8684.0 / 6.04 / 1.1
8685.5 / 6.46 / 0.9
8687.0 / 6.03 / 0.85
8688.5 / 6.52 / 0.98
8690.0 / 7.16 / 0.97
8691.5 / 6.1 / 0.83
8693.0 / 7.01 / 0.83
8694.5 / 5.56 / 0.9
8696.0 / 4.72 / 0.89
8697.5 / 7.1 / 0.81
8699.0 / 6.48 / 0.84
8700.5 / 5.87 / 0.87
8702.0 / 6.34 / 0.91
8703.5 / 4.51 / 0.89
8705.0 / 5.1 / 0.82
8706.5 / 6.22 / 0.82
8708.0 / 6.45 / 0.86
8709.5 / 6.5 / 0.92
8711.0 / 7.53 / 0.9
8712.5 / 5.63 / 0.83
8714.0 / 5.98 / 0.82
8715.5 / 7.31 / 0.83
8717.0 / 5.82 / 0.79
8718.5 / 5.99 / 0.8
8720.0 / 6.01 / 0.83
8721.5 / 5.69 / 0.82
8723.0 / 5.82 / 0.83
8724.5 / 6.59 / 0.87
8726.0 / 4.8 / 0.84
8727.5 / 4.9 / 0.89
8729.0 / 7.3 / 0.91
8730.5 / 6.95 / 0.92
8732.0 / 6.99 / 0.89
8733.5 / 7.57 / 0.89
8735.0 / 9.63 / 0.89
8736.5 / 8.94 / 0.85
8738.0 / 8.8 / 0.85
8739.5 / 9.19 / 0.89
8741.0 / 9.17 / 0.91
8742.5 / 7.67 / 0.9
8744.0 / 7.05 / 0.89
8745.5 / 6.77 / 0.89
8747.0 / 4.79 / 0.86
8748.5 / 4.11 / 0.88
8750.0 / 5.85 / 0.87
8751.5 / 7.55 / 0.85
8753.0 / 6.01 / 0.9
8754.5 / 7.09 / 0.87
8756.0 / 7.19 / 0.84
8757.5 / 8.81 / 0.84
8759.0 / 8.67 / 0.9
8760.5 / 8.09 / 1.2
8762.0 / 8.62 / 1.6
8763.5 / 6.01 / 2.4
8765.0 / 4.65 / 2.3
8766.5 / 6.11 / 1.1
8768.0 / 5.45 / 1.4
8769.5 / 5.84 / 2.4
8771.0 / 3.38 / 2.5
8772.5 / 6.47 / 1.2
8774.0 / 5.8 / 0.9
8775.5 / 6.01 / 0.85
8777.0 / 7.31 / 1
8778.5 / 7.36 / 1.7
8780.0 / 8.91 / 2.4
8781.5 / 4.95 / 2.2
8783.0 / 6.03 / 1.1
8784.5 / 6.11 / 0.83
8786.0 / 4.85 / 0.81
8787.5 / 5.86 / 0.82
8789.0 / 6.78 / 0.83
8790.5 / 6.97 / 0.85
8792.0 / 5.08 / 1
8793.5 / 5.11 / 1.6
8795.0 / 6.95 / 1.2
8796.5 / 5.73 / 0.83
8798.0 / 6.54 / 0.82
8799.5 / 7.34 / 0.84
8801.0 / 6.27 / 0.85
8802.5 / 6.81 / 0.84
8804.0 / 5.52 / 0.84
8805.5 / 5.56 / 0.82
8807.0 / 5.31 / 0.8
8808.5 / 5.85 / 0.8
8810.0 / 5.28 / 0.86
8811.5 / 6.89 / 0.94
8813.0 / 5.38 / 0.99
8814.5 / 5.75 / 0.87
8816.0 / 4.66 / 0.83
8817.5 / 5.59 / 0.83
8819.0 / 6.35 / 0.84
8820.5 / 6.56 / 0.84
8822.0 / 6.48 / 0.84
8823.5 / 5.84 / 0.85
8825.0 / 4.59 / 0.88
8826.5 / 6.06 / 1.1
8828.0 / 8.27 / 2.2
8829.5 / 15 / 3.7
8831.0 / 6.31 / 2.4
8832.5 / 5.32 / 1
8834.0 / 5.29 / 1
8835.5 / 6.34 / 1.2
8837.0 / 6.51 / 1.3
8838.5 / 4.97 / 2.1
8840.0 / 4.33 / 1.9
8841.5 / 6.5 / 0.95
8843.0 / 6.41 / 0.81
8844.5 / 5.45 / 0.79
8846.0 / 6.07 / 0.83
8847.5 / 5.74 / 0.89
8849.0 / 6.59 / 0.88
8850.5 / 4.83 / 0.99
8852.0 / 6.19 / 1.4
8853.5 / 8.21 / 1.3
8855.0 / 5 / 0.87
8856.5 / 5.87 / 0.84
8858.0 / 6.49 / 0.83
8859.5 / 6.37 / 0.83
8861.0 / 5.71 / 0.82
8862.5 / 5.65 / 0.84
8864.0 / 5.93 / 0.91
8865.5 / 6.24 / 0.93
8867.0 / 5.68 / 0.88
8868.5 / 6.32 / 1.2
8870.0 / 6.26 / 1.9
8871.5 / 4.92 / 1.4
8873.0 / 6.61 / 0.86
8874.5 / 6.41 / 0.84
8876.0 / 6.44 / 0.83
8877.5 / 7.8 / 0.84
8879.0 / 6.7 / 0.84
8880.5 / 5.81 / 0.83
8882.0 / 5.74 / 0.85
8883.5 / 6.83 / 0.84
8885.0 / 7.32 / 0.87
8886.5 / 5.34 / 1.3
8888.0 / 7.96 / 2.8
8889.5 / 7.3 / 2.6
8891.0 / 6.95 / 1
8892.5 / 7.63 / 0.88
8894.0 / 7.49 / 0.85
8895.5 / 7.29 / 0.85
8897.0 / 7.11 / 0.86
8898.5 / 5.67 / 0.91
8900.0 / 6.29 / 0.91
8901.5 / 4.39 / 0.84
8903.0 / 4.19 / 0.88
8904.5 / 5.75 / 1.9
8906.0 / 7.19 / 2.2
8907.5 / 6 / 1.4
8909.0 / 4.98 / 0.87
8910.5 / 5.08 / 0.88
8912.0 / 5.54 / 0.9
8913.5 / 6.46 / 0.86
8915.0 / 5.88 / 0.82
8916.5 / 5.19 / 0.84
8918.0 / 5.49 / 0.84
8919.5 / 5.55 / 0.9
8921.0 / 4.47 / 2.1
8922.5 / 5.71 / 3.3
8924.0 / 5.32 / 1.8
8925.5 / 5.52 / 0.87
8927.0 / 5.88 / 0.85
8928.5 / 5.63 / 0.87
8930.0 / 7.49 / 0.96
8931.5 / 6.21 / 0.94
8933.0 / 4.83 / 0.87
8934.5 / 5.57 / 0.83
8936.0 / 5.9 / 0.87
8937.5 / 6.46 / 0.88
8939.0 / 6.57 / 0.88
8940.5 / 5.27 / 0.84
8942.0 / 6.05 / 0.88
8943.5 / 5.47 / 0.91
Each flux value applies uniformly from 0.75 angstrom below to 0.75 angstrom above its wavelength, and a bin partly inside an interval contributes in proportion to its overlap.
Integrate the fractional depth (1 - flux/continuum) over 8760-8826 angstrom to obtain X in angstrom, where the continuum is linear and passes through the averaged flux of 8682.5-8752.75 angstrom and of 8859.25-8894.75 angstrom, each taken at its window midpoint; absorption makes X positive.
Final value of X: 4.5 angstrom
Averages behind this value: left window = 6.52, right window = 6.48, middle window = 6.06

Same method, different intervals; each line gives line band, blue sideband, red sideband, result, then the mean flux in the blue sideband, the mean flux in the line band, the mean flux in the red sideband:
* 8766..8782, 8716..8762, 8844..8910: 1.5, 7.02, 6.16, 6.24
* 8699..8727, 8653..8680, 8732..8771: 1.5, 5.45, 6.01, 7.11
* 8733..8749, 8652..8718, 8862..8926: -4.7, 5.87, 7.66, 6.11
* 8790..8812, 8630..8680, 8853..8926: 0.1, 6.06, 6.06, 6.12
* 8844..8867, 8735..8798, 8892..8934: 0.6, 6.67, 6.02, 5.85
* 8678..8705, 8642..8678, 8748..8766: 0.7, 5.75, 5.96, 6.92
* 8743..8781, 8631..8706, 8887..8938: -3.2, 6.07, 6.55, 6.01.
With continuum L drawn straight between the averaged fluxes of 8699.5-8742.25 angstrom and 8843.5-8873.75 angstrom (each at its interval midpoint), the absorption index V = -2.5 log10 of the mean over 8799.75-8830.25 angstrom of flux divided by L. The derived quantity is -0.03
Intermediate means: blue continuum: 6.71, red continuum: 6.01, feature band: 6.42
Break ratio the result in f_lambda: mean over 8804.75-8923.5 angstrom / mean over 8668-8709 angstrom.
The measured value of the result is 1.1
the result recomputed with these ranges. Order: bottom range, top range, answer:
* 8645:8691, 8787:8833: 1.10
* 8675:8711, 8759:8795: 1.04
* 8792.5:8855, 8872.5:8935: 0.99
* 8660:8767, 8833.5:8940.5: 0.94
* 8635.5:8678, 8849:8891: 1.06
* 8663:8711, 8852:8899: 1.09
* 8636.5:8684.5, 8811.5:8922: 1.05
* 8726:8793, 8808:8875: 0.91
